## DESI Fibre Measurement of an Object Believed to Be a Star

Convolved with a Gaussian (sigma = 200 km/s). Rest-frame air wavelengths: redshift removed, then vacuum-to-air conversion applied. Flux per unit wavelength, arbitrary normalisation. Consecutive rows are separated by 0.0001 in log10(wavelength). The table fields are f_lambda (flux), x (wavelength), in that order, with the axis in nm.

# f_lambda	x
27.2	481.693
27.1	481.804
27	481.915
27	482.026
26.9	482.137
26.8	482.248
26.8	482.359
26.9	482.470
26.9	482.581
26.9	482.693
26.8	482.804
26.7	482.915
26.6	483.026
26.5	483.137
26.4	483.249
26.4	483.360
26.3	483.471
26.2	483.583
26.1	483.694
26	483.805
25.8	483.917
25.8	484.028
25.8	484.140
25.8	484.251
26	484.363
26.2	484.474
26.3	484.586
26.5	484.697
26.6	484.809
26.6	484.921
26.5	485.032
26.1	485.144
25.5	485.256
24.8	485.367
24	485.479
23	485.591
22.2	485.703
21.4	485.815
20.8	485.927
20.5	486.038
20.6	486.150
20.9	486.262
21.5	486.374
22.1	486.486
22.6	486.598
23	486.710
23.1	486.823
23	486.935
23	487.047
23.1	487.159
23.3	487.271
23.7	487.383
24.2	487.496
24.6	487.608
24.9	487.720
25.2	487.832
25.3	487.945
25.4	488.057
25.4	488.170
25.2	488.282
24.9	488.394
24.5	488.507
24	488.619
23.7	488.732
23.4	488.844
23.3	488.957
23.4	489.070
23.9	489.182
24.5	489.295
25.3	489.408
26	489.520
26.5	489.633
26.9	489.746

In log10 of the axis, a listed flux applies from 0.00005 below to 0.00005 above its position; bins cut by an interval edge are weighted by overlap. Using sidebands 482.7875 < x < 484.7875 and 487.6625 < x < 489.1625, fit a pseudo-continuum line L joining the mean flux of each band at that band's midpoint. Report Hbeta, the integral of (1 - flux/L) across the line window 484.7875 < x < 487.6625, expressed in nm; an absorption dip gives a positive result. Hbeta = 0.23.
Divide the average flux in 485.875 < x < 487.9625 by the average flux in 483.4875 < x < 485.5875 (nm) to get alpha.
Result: 0.88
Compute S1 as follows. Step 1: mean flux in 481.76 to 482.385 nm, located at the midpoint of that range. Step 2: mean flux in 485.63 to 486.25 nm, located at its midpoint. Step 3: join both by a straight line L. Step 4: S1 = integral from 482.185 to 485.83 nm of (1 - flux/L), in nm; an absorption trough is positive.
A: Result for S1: -0.29 nm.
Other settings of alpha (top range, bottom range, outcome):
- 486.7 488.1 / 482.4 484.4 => 0.91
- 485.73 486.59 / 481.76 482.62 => 0.79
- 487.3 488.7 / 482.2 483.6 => 0.93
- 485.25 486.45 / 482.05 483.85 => 0.83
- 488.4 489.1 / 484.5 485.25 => 0.90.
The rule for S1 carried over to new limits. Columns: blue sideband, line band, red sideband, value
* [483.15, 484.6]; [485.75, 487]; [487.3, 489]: 0.17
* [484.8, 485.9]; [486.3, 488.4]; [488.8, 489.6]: 0.05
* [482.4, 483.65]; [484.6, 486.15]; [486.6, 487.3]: 0.02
